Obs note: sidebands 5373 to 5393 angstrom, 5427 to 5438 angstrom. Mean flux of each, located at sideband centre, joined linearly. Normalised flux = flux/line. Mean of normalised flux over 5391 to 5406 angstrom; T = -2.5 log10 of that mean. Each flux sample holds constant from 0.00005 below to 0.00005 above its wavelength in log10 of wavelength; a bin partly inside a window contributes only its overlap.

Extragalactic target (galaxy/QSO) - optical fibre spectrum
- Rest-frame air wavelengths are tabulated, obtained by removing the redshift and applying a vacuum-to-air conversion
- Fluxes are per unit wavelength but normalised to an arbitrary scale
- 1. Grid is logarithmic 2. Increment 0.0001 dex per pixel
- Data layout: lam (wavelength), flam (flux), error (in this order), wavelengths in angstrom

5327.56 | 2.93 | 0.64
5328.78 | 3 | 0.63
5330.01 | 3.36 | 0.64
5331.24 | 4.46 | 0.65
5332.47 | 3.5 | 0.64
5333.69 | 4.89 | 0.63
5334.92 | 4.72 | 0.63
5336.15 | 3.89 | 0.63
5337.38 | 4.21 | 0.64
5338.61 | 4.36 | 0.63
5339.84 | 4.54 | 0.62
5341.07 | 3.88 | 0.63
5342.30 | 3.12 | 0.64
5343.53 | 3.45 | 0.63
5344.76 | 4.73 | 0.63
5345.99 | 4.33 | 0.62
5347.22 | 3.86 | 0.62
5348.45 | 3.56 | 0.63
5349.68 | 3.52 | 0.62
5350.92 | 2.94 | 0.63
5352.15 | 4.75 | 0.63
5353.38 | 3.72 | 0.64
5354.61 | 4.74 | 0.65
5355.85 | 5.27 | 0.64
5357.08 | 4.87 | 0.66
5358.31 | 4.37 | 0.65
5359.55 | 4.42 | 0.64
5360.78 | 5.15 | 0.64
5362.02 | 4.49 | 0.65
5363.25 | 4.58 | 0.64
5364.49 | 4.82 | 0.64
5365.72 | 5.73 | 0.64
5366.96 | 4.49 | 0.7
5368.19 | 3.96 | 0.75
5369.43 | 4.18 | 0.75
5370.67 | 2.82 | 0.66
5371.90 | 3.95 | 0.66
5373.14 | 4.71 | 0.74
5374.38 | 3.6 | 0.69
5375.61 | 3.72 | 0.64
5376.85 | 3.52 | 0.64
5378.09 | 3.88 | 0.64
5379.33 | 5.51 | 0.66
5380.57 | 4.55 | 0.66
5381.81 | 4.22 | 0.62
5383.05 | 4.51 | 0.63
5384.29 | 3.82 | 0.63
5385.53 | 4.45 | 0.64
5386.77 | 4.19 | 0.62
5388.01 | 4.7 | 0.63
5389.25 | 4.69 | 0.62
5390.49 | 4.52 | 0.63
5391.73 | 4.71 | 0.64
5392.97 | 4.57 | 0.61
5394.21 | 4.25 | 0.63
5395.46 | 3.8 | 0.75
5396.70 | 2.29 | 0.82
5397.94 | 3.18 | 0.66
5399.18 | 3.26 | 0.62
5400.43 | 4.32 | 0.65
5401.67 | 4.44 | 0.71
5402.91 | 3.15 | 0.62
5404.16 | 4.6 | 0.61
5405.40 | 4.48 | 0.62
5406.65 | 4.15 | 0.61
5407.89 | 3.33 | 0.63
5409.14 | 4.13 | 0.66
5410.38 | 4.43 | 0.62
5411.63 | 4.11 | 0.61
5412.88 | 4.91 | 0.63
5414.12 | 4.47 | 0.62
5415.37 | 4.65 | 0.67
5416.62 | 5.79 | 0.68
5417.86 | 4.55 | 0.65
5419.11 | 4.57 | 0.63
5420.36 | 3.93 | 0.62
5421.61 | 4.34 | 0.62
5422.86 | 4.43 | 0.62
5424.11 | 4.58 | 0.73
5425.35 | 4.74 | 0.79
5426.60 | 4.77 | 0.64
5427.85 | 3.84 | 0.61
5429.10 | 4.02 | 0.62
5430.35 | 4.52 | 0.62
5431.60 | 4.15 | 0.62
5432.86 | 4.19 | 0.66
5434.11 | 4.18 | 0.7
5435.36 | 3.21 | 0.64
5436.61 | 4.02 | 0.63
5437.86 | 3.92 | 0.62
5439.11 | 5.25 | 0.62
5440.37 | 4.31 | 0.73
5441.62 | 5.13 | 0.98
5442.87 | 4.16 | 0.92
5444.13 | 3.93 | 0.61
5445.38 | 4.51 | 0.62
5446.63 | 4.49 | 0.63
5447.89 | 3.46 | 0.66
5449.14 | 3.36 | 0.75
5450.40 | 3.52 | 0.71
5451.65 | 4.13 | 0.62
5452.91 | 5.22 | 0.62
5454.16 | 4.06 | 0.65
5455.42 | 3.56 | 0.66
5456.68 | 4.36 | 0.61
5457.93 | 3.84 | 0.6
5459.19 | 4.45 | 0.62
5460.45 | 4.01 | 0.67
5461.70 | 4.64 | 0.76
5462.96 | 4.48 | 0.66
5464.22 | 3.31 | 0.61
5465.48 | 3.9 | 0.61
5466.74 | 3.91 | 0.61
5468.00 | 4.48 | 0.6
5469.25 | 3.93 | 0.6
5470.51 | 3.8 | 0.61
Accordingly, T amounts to 0.08 mag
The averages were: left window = 4.33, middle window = 3.93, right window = 4.02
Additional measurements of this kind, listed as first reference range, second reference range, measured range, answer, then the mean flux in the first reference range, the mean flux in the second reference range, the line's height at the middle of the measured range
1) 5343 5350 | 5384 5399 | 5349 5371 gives -0.11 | 3.93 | 4.08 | 3.98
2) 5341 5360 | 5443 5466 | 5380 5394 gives -0.09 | 4.1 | 4.07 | 4.09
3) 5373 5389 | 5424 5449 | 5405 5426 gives -0.05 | 4.26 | 4.25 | 4.25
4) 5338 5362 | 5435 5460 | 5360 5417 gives -0.02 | 4.2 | 4.15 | 4.18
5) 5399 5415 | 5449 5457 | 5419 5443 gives -0.05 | 4.17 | 4.05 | 4.11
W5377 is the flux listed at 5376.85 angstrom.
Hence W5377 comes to 3.52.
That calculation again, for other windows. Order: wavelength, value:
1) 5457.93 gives 3.84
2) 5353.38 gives 3.72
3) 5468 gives 4.48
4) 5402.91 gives 3.15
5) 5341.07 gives 3.88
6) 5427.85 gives 3.84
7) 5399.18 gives 3.26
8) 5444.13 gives 3.93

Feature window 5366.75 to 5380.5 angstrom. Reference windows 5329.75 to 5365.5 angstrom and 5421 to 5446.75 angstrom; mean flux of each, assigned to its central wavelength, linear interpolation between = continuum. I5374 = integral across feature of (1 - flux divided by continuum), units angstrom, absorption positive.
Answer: 0.75 angstrom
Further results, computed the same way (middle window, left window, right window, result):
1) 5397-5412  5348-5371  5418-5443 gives 1.4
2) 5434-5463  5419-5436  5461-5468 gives -0.1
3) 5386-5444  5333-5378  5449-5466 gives -1.7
